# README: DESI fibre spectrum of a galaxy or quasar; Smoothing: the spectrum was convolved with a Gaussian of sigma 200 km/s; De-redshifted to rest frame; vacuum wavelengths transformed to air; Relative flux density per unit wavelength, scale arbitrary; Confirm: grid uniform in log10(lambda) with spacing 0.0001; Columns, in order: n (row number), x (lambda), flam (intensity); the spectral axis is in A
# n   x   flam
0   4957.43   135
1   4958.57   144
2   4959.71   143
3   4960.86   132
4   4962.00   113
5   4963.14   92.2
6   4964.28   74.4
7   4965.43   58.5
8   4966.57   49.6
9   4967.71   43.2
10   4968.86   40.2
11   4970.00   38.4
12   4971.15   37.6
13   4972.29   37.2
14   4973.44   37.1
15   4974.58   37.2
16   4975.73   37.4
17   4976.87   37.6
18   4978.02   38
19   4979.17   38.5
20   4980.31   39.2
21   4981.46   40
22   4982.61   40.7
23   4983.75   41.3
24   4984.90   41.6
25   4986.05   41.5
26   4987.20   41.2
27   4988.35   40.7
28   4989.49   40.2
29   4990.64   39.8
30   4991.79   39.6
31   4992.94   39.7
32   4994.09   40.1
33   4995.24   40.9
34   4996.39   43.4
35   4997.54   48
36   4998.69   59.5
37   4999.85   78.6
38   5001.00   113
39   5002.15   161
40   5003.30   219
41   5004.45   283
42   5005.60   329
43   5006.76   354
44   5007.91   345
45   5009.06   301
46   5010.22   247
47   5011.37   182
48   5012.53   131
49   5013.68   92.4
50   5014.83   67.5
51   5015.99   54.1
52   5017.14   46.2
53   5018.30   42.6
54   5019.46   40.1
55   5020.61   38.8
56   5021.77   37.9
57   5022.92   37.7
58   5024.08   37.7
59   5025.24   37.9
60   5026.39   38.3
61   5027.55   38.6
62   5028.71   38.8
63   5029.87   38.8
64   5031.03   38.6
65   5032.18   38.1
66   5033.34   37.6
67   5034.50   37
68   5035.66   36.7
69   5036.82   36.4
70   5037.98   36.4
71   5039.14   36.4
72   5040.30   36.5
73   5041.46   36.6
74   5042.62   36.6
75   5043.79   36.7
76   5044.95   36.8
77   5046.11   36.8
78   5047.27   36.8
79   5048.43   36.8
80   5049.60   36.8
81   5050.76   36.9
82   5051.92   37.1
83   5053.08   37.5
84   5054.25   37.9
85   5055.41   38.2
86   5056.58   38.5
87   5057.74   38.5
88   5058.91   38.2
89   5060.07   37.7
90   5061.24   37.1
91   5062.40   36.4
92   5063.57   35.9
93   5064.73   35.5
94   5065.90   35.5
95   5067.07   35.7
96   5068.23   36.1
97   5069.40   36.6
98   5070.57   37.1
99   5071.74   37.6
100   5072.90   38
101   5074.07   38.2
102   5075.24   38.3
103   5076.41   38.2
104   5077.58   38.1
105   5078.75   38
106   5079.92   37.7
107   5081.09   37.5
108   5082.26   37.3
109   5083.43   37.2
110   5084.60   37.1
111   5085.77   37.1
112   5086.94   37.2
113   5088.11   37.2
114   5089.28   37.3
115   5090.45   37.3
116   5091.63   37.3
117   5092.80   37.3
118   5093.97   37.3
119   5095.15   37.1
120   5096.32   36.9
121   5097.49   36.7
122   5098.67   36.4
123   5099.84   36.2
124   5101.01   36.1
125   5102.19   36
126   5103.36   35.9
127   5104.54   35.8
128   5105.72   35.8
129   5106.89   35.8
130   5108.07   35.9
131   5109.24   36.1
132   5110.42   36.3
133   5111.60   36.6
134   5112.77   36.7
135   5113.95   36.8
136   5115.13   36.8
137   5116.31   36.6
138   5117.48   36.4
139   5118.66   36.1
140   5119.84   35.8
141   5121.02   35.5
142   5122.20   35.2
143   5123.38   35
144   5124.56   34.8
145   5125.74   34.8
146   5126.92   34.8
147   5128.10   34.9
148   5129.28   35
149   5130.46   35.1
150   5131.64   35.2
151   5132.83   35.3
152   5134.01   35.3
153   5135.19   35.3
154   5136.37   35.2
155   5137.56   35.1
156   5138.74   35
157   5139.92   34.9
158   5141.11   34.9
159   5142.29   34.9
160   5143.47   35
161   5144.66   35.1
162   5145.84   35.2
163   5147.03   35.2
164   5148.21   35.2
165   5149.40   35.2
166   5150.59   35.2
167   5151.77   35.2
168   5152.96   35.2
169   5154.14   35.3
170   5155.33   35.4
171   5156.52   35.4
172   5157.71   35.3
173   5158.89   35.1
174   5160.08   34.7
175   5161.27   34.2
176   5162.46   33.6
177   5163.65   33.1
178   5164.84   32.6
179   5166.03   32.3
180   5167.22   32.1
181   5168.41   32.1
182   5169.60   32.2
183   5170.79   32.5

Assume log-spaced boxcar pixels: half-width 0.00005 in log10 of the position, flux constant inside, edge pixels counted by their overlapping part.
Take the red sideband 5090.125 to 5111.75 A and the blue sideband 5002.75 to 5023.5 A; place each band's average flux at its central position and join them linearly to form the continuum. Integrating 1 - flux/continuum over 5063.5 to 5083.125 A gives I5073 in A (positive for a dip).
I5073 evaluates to 9.7 A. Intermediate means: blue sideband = 158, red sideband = 36.4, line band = 37.2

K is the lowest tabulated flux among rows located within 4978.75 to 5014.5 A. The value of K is 38.5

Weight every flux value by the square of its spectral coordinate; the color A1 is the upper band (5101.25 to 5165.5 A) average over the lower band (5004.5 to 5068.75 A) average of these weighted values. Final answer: 0.52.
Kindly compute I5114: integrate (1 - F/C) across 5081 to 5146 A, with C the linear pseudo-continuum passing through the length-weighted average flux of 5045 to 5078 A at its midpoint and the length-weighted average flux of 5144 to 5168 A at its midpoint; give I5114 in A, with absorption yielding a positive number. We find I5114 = -0.5 A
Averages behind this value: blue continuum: 37.2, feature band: 36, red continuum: 34.5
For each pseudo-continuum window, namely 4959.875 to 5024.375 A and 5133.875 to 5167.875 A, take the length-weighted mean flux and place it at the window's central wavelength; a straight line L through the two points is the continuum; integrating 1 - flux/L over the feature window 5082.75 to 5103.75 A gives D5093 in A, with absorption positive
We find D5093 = 6.67 A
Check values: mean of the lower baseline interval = 88.1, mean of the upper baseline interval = 34.7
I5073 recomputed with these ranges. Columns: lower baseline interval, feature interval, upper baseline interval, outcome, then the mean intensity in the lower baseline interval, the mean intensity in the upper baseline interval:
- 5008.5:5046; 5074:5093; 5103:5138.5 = 3.6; 62.9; 35.6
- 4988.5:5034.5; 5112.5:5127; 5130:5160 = 3.5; 99.5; 35.2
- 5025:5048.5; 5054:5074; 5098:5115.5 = -0.1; 37.3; 36.2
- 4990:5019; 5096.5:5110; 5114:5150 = 5.1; 135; 35.3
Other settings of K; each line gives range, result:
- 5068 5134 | 34.8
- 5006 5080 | 35.5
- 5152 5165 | 32.6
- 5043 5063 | 36.4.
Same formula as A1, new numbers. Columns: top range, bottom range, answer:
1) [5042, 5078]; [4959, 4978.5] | 0.62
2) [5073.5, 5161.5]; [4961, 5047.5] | 0.51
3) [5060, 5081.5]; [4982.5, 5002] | 0.74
